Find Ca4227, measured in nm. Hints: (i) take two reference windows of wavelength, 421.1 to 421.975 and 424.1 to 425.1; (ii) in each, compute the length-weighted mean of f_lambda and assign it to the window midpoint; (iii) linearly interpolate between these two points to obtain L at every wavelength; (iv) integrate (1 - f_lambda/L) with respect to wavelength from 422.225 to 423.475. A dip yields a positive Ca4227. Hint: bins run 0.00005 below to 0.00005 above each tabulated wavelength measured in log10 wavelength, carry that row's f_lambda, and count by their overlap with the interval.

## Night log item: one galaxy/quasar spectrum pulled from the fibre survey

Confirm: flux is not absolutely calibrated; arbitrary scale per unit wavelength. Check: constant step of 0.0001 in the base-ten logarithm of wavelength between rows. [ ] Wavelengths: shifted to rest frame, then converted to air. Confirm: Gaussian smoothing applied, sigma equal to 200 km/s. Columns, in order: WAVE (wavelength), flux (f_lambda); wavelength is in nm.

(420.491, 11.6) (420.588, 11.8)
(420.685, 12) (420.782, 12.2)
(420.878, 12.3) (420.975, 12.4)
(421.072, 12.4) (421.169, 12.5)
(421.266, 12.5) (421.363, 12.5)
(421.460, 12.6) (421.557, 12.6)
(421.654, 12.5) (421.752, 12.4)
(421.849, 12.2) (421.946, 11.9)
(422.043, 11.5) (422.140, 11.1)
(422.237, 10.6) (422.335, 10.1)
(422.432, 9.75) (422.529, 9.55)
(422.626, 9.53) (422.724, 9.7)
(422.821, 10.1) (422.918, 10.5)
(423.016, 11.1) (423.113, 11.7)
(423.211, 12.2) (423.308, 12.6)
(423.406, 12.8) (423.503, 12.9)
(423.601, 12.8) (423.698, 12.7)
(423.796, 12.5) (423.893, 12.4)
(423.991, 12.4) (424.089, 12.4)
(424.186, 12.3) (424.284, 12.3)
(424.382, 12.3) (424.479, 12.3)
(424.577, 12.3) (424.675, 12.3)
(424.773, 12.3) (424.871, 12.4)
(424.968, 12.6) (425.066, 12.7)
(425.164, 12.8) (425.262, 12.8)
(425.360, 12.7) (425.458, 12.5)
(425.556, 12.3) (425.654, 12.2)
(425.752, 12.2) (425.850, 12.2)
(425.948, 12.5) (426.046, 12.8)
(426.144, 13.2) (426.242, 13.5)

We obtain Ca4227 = 0.16 nm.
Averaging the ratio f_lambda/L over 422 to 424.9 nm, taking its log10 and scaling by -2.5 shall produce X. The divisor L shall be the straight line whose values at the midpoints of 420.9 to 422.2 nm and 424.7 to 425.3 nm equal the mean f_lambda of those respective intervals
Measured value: 0.07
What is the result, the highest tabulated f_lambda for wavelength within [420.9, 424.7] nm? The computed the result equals 12.9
